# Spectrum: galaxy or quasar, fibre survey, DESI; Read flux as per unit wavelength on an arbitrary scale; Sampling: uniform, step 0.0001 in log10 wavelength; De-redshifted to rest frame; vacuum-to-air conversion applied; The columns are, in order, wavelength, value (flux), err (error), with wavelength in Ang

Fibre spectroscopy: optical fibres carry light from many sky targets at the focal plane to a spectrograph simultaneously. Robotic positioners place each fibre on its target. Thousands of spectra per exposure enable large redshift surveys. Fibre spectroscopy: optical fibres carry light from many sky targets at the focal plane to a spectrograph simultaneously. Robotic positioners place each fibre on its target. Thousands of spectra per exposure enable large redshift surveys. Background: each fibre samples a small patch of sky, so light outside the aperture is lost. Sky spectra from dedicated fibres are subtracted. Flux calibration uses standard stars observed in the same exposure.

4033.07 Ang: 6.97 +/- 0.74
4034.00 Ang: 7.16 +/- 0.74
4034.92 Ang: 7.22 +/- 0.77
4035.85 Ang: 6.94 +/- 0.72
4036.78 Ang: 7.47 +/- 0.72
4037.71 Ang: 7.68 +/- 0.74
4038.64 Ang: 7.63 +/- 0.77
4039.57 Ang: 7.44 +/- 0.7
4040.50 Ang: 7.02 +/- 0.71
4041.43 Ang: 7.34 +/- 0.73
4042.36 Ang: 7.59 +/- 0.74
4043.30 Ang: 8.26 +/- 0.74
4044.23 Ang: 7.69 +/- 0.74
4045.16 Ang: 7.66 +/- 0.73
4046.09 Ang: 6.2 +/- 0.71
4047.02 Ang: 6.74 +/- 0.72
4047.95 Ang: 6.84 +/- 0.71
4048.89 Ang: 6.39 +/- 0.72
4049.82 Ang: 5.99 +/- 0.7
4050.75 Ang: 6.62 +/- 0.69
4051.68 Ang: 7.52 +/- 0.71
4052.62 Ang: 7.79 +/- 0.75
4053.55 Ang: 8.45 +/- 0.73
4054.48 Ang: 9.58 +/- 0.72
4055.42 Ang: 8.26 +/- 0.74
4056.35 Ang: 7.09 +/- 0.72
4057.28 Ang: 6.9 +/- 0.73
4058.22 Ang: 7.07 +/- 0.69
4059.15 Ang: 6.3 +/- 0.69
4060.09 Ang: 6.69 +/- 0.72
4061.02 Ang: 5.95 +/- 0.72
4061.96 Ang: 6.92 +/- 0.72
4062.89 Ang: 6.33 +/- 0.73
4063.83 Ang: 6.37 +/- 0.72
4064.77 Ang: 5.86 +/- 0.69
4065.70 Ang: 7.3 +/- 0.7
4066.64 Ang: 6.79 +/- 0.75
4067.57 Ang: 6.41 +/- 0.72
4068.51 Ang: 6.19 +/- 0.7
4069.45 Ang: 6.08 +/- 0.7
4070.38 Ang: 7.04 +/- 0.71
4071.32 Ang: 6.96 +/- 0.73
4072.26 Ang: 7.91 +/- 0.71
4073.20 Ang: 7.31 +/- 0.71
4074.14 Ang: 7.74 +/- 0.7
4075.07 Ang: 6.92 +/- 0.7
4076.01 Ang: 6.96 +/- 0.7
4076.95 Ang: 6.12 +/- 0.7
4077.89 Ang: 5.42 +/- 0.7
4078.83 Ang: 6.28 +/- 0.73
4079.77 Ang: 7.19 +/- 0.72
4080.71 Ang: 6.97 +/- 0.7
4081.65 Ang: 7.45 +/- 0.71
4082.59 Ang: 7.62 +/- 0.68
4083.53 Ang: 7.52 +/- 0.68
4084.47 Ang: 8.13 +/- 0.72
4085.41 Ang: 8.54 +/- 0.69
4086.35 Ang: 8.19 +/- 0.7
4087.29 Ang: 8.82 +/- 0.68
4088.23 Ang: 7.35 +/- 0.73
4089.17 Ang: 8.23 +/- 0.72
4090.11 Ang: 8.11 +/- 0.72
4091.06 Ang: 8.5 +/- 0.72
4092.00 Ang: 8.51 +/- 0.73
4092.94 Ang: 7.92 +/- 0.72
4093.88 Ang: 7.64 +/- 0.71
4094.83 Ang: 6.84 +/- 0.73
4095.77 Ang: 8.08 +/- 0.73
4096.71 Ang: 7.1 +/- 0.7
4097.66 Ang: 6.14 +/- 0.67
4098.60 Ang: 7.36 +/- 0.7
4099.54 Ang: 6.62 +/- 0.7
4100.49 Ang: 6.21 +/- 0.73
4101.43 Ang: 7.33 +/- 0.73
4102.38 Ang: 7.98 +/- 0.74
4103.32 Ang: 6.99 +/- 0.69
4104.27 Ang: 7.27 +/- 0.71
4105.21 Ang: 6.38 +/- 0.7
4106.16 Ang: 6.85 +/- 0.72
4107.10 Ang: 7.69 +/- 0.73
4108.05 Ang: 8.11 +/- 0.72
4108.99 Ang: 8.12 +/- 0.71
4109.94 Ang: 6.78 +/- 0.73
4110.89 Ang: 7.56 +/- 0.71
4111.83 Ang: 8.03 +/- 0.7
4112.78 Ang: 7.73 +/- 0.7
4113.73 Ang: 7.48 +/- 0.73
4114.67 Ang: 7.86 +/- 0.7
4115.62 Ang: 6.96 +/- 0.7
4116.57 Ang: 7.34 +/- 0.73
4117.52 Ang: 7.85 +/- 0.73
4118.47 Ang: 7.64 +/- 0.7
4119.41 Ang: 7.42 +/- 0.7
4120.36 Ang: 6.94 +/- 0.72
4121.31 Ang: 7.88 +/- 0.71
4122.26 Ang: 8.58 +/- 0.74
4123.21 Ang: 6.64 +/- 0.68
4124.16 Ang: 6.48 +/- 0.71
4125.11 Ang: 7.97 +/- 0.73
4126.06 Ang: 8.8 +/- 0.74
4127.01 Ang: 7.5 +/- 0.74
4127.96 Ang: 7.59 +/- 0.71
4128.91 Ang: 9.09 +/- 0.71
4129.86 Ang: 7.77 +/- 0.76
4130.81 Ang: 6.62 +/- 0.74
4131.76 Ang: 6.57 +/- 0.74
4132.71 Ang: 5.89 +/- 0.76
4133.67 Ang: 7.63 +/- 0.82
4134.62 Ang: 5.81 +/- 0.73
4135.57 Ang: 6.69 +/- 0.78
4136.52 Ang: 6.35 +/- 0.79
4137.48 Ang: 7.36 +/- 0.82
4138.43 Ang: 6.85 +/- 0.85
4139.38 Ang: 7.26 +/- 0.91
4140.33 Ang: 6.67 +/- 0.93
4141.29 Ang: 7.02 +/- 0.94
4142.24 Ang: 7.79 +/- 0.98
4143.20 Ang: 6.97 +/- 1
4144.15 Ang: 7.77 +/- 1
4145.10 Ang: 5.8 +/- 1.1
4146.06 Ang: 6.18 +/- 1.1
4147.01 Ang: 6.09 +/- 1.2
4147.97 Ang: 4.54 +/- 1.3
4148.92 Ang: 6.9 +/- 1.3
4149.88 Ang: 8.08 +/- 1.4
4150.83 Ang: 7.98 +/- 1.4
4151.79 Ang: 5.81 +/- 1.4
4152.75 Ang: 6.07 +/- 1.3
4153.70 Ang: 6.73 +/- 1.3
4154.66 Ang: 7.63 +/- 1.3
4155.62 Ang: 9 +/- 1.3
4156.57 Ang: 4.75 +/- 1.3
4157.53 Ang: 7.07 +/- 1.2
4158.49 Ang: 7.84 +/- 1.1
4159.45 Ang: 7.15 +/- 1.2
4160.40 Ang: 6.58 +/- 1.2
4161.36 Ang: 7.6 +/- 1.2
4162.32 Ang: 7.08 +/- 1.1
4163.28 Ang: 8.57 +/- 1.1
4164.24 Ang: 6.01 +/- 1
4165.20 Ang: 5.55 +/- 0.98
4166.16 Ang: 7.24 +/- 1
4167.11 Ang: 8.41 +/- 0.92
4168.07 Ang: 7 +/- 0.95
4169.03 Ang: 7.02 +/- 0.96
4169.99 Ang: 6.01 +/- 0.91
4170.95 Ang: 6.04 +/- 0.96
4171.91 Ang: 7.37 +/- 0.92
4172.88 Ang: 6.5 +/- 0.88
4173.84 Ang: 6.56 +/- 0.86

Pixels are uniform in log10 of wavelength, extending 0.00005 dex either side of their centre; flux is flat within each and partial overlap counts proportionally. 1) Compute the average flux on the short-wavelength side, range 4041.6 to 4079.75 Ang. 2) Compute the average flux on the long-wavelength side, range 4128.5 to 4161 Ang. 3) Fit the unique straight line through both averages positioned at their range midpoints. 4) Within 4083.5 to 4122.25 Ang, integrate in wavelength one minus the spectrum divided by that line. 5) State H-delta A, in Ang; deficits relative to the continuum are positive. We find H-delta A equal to -3.6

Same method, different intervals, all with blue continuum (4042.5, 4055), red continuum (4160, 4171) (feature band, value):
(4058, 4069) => 1.2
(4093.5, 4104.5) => 0.1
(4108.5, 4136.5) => -1.1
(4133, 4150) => 0.8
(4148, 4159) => 0.0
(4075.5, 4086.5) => 0.1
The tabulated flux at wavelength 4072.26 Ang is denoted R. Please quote 7.91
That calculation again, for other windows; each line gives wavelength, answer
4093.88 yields 7.64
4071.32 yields 6.96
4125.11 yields 7.97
